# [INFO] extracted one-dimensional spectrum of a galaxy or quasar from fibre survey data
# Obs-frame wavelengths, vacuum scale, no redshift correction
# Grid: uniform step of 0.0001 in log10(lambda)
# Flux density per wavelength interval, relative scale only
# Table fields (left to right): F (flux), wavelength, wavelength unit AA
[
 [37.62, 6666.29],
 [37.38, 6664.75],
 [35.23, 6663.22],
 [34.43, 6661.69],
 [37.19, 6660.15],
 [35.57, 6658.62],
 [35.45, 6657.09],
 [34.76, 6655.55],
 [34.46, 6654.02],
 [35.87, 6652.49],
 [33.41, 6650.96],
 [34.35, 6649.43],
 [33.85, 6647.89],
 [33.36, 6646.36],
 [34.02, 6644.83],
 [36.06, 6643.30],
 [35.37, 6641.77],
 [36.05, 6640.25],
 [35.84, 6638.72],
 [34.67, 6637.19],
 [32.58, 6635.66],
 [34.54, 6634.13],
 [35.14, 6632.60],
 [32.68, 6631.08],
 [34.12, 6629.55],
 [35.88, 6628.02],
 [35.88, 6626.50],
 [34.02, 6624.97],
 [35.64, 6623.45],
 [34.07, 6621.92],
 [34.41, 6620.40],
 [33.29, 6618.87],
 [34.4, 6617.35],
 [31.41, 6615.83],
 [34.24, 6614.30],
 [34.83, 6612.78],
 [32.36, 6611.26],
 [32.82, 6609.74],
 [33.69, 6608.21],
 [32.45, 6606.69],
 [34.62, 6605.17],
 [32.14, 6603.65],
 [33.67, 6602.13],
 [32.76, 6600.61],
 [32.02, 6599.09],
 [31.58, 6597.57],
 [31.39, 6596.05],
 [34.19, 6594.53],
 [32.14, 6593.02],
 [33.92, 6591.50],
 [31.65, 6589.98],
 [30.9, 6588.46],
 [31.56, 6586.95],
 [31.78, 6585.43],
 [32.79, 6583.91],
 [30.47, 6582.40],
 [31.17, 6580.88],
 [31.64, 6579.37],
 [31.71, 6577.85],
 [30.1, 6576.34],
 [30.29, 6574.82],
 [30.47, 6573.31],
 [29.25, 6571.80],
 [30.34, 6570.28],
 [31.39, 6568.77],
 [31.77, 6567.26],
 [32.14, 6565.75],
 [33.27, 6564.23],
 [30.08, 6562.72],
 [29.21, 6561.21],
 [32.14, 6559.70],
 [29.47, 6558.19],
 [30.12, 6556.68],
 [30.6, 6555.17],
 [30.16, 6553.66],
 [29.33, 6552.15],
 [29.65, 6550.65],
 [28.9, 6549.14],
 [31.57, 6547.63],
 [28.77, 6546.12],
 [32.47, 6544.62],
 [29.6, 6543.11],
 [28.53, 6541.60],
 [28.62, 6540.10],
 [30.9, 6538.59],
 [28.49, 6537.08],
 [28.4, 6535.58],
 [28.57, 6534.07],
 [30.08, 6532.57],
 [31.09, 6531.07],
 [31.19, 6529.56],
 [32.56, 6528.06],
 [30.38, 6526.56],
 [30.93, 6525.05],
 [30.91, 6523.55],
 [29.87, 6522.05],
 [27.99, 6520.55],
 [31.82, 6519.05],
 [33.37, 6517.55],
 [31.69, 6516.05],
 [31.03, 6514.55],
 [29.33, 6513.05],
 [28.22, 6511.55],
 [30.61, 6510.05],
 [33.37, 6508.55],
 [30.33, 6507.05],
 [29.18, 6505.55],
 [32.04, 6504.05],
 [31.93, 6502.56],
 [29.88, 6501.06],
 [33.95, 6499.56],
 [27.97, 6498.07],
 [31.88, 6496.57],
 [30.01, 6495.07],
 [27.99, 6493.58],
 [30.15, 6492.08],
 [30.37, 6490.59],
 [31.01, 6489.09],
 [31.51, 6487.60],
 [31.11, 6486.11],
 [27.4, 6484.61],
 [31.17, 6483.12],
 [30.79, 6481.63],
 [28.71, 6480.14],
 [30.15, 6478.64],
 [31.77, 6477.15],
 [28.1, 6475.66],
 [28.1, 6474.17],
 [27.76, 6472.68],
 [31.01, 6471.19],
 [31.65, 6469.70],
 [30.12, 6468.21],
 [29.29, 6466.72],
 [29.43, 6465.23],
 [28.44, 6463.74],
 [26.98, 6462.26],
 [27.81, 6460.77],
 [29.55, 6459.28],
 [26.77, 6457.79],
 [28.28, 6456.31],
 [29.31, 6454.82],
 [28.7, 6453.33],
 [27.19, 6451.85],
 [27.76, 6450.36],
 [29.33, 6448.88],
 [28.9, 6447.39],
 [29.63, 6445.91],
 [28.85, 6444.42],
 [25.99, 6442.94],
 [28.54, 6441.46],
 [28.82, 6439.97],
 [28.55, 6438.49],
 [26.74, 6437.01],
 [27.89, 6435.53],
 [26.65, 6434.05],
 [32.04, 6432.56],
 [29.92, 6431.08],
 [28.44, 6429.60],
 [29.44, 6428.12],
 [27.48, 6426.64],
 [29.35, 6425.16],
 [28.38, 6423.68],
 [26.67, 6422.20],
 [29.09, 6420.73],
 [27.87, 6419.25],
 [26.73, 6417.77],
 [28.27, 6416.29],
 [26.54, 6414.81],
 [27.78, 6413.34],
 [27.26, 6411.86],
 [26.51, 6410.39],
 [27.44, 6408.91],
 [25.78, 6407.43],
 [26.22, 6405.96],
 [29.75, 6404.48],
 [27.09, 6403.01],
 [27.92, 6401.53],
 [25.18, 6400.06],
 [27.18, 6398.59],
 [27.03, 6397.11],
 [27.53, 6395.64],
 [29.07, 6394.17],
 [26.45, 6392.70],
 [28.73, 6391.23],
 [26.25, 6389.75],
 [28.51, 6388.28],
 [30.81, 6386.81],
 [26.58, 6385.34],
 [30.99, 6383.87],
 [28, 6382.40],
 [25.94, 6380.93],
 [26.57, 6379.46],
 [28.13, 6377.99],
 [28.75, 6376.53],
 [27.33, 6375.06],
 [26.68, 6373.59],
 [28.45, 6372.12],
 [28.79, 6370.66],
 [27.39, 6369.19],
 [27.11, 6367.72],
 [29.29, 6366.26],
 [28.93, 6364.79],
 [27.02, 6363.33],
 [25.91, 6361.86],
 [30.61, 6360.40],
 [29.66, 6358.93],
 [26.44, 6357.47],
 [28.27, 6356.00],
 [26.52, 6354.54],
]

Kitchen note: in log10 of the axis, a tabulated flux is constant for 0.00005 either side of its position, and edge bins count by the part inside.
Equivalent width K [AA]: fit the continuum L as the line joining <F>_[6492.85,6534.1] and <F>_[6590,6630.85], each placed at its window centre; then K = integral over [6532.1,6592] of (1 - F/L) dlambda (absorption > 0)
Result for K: 2.9 AA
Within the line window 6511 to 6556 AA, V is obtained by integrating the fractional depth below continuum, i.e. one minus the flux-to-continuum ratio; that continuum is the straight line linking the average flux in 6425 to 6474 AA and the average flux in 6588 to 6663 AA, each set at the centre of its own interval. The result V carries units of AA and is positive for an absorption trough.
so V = 1.5 AA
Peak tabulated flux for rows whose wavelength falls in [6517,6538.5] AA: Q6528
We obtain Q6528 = 33.37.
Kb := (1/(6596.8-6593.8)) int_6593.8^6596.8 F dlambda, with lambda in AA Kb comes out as 32.8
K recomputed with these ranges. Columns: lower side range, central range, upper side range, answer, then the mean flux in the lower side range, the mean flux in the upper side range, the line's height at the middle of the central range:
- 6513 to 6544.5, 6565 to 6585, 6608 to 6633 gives 0.7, 30.3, 34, 32.2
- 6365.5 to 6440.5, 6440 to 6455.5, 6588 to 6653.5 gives 0.3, 27.9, 33.8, 29.1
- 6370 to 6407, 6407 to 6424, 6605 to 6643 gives 0.7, 27.7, 34.2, 28.5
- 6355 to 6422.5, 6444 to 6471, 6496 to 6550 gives 0.3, 27.7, 30.4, 29.1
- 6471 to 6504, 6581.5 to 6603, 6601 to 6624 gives 0.5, 30.2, 33.6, 33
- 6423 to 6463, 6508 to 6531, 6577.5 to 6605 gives -0.4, 28.4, 32.1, 30.3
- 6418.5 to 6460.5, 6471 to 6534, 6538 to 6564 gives -2.3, 28.4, 30.1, 29.4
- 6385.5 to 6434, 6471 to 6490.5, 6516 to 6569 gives -0.4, 27.9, 30.4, 29.2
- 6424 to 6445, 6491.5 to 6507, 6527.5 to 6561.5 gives -0.6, 28.5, 30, 29.4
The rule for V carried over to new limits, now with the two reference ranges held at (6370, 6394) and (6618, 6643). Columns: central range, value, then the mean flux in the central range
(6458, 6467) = 0.5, 28.4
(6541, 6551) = 0.7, 29.9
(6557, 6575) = 1.2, 30.8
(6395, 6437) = 1.7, 27.7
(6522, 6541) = 1.1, 30.2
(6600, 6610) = 0.2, 33.2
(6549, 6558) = 0.8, 29.8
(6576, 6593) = 0.9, 31.7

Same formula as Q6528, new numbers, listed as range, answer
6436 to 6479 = 31.77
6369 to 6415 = 30.99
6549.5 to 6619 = 34.83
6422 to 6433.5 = 32.04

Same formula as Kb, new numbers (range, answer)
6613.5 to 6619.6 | 33.4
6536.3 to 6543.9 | 29.2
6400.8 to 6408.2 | 27.3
